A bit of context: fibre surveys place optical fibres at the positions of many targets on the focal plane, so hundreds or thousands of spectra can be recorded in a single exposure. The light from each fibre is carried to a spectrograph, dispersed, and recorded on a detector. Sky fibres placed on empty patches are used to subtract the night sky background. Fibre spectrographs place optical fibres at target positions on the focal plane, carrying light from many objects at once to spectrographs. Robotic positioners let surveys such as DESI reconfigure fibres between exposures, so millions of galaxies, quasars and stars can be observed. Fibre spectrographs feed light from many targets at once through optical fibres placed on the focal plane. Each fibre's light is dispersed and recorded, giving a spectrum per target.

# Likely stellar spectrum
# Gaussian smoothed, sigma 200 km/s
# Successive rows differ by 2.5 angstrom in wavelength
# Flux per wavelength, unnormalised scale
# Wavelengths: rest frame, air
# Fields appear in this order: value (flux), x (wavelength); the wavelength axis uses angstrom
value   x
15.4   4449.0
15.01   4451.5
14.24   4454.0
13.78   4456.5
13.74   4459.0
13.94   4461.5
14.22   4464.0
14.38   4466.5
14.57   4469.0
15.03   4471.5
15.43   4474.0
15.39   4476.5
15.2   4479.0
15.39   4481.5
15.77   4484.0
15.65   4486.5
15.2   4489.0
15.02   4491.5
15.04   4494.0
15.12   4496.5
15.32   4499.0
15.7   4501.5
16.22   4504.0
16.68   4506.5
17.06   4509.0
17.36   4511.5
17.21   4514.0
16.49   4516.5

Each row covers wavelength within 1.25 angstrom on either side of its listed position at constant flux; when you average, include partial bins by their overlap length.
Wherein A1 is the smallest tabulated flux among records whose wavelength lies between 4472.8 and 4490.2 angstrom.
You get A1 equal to 15.2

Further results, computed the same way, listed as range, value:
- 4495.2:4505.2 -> 15.12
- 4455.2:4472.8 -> 13.74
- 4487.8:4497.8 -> 15.02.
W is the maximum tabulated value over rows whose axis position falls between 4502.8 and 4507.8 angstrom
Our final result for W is 16.68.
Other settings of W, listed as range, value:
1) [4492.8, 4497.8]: 15.12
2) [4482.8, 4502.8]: 15.77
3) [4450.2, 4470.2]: 15.01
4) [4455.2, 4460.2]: 13.78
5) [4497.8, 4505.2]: 16.22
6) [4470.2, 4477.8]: 15.43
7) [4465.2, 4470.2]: 14.57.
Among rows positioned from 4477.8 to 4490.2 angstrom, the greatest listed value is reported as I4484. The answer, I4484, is 15.77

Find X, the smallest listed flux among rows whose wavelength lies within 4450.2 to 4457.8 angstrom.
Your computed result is 13.78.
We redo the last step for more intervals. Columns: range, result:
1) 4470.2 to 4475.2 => 15.03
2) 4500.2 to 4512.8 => 15.7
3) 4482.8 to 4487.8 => 15.65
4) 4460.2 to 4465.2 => 13.94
